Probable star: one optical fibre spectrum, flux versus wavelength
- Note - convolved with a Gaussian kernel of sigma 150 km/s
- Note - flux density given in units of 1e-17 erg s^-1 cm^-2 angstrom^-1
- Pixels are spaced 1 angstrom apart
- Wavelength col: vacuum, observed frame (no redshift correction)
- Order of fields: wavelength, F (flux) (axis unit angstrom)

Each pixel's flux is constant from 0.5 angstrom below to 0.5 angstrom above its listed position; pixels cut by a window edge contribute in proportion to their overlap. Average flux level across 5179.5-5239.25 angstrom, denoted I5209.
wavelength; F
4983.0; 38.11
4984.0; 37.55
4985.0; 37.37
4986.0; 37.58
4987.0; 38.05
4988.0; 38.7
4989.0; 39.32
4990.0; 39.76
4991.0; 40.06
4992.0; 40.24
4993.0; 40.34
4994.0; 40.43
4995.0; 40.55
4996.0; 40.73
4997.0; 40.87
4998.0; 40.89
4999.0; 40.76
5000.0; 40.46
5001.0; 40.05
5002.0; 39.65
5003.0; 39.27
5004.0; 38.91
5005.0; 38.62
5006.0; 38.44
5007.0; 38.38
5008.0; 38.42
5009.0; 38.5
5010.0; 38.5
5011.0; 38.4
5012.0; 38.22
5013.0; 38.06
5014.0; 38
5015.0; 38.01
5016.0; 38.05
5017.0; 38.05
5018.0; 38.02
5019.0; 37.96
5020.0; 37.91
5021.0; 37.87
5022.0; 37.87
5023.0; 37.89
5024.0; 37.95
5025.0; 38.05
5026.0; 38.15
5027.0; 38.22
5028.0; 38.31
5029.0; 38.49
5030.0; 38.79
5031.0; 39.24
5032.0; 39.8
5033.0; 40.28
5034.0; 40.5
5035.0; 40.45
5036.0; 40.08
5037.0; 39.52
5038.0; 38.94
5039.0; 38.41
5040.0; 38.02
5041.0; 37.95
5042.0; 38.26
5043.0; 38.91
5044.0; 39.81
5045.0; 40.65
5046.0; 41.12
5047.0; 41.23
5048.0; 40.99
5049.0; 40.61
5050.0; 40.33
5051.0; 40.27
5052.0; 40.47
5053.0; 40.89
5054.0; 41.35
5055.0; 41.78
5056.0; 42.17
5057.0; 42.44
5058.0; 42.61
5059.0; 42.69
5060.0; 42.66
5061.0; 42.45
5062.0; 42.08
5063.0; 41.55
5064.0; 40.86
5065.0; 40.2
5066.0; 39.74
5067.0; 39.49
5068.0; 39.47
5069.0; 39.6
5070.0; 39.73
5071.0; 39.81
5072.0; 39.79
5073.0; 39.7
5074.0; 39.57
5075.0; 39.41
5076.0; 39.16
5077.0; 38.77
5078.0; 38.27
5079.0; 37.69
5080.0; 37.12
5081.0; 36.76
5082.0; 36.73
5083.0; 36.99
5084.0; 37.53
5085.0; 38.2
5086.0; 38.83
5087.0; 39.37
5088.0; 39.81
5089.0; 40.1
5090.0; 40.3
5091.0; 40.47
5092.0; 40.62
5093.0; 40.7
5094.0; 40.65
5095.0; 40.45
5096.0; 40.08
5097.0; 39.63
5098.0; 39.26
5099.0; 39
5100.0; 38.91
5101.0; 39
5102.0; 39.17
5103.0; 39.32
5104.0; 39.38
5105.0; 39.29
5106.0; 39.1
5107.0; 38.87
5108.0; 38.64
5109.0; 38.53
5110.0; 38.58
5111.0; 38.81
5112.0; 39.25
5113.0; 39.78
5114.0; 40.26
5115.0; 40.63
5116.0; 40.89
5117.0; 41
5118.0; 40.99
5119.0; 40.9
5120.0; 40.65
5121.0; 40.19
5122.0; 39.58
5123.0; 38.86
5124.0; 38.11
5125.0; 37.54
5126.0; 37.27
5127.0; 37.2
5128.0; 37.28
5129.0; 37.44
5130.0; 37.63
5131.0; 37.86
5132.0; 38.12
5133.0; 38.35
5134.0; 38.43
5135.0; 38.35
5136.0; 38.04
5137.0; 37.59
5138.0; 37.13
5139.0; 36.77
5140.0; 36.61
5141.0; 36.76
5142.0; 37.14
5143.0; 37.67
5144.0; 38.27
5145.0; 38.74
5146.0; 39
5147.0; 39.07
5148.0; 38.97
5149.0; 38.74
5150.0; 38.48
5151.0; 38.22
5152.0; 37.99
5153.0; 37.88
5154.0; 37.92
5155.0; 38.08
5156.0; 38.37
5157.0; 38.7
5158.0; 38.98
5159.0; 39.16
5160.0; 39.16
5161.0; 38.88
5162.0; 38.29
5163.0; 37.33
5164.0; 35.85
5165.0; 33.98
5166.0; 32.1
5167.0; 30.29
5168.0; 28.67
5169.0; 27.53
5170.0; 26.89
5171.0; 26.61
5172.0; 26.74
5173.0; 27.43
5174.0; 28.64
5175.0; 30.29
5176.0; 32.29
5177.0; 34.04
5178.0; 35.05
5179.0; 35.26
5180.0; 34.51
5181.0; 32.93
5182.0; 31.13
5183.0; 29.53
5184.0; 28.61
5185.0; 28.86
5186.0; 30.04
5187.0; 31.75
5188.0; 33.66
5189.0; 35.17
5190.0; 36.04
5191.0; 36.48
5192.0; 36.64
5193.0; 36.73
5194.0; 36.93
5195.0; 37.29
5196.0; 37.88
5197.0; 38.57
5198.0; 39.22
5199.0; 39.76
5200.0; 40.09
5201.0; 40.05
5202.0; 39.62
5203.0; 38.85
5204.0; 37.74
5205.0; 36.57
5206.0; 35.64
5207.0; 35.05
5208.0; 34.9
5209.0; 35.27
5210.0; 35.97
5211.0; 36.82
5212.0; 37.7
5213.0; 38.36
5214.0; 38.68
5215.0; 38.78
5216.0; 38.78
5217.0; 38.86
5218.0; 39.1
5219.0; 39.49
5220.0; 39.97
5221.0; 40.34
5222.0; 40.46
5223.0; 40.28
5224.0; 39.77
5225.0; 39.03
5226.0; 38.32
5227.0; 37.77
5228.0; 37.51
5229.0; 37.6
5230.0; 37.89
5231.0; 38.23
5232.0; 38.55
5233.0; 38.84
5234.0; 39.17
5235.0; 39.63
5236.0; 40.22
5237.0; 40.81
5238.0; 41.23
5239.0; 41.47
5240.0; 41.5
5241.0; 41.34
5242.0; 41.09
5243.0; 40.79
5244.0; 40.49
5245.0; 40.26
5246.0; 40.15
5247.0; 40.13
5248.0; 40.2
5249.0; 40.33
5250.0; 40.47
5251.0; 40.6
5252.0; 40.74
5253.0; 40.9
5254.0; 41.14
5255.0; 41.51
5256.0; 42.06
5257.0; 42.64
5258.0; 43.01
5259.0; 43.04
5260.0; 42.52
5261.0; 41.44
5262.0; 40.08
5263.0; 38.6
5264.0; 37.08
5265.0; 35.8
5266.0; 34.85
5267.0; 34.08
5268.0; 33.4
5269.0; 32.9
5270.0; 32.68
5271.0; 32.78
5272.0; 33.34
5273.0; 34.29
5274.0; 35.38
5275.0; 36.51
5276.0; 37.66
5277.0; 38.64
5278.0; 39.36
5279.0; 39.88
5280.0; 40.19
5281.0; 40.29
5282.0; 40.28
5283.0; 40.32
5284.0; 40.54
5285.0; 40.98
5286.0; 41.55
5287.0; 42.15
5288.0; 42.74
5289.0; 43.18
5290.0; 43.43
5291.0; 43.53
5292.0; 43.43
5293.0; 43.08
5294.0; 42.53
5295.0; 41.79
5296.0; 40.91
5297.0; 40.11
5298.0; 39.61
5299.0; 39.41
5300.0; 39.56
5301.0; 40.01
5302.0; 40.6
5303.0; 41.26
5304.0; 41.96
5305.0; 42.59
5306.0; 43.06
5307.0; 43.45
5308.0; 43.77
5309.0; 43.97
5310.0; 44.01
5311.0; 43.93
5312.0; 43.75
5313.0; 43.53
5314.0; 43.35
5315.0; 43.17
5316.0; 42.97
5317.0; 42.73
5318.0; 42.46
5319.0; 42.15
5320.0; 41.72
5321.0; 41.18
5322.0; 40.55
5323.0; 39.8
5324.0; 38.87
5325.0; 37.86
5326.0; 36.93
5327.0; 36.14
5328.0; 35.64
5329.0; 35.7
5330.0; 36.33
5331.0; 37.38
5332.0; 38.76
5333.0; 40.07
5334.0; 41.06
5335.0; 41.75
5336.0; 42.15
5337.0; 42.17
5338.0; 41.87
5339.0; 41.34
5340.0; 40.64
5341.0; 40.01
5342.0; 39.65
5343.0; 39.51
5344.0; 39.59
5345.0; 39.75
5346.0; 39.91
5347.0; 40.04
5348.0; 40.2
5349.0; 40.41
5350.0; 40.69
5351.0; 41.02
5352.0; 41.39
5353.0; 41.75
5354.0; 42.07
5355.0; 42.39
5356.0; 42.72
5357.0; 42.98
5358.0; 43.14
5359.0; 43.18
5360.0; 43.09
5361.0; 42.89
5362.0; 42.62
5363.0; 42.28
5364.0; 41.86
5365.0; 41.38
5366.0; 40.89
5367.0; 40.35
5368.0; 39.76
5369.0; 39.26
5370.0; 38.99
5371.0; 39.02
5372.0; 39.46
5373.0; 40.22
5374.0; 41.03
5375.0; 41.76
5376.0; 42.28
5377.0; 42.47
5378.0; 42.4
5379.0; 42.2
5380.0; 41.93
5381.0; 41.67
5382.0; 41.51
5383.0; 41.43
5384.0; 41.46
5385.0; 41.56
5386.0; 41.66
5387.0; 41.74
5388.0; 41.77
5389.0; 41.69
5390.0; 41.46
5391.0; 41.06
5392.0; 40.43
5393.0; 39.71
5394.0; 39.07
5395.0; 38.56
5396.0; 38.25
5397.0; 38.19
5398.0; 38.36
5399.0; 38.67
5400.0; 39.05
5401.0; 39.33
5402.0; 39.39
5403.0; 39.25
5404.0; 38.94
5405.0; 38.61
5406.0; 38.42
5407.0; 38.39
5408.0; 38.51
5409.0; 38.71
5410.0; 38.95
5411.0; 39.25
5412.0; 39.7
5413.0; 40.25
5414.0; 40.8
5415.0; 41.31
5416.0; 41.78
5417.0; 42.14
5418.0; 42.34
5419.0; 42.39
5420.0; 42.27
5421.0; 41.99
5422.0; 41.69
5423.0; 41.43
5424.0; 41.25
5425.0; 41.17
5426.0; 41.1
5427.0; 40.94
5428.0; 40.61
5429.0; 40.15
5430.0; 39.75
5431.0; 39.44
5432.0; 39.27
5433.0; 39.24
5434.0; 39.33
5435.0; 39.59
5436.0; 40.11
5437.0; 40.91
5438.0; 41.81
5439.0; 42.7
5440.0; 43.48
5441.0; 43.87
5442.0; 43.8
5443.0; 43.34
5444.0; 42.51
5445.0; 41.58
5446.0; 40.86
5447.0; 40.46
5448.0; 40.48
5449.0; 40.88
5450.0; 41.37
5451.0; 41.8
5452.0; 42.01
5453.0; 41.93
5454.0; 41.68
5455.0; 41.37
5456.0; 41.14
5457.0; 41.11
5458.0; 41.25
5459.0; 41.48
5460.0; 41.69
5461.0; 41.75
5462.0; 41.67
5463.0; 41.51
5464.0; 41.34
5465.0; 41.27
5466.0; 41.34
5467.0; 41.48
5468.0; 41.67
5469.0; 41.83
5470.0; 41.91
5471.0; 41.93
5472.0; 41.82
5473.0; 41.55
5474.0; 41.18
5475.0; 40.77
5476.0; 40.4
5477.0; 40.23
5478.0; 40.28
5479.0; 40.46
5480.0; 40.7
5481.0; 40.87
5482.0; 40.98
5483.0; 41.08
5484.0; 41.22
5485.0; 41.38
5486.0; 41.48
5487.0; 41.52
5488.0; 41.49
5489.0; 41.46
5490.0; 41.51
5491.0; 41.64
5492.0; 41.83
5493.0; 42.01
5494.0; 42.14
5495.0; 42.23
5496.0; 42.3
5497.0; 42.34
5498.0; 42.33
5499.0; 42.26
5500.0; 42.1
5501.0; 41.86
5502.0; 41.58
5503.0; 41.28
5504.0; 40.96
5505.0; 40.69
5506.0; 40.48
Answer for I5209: 37.2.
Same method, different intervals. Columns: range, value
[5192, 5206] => 38.2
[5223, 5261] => 40.3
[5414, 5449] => 41.3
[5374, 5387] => 41.8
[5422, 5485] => 41.2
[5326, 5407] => 40.4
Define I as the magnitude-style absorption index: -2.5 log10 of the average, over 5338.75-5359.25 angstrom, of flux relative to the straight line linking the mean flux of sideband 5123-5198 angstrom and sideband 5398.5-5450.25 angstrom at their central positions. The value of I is -0.05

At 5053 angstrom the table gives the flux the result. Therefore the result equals 40.89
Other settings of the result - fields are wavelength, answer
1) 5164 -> 35.85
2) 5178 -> 35.05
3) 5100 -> 38.91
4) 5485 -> 41.38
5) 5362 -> 42.62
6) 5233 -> 38.84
